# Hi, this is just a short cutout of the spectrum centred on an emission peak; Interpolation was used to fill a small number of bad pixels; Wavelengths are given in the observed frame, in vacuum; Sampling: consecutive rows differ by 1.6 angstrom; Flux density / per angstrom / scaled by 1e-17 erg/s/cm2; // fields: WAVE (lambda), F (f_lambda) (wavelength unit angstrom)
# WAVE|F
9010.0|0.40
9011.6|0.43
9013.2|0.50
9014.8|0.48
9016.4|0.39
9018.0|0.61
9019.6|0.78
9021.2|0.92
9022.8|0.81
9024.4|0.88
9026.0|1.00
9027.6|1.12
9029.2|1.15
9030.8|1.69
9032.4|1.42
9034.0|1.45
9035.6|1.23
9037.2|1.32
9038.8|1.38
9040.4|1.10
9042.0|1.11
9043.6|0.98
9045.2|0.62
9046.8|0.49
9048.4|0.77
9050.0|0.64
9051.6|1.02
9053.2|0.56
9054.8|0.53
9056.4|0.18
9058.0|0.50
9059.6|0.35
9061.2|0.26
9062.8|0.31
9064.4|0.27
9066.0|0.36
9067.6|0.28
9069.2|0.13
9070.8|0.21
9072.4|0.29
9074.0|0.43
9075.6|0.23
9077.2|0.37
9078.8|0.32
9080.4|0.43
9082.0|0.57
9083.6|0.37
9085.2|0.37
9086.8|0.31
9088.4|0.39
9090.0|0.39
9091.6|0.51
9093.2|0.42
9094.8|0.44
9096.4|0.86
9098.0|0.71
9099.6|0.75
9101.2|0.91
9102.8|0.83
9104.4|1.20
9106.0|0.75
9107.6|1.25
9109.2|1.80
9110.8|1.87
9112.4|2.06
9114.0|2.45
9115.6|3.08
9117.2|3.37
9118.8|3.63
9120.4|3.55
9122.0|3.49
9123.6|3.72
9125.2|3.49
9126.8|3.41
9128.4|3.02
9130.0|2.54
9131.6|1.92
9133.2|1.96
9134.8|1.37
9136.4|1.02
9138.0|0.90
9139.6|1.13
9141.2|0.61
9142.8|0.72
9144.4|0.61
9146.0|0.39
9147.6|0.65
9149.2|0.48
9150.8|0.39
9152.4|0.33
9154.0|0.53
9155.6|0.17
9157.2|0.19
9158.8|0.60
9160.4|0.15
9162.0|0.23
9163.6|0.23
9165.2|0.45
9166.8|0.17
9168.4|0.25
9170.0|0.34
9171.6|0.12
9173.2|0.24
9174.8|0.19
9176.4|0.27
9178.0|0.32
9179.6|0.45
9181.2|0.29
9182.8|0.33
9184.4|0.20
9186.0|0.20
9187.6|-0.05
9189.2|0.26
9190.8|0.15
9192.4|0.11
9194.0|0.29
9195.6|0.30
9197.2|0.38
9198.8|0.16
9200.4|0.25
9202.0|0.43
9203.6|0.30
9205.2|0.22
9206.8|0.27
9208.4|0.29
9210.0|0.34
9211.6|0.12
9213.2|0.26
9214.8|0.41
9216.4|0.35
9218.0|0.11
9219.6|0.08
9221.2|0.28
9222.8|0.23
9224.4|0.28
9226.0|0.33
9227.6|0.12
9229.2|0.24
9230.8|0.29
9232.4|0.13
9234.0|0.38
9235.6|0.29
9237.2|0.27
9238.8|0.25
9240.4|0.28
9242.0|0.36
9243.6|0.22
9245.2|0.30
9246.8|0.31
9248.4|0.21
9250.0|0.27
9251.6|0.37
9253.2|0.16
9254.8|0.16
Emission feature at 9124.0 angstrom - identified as [O III] 5007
